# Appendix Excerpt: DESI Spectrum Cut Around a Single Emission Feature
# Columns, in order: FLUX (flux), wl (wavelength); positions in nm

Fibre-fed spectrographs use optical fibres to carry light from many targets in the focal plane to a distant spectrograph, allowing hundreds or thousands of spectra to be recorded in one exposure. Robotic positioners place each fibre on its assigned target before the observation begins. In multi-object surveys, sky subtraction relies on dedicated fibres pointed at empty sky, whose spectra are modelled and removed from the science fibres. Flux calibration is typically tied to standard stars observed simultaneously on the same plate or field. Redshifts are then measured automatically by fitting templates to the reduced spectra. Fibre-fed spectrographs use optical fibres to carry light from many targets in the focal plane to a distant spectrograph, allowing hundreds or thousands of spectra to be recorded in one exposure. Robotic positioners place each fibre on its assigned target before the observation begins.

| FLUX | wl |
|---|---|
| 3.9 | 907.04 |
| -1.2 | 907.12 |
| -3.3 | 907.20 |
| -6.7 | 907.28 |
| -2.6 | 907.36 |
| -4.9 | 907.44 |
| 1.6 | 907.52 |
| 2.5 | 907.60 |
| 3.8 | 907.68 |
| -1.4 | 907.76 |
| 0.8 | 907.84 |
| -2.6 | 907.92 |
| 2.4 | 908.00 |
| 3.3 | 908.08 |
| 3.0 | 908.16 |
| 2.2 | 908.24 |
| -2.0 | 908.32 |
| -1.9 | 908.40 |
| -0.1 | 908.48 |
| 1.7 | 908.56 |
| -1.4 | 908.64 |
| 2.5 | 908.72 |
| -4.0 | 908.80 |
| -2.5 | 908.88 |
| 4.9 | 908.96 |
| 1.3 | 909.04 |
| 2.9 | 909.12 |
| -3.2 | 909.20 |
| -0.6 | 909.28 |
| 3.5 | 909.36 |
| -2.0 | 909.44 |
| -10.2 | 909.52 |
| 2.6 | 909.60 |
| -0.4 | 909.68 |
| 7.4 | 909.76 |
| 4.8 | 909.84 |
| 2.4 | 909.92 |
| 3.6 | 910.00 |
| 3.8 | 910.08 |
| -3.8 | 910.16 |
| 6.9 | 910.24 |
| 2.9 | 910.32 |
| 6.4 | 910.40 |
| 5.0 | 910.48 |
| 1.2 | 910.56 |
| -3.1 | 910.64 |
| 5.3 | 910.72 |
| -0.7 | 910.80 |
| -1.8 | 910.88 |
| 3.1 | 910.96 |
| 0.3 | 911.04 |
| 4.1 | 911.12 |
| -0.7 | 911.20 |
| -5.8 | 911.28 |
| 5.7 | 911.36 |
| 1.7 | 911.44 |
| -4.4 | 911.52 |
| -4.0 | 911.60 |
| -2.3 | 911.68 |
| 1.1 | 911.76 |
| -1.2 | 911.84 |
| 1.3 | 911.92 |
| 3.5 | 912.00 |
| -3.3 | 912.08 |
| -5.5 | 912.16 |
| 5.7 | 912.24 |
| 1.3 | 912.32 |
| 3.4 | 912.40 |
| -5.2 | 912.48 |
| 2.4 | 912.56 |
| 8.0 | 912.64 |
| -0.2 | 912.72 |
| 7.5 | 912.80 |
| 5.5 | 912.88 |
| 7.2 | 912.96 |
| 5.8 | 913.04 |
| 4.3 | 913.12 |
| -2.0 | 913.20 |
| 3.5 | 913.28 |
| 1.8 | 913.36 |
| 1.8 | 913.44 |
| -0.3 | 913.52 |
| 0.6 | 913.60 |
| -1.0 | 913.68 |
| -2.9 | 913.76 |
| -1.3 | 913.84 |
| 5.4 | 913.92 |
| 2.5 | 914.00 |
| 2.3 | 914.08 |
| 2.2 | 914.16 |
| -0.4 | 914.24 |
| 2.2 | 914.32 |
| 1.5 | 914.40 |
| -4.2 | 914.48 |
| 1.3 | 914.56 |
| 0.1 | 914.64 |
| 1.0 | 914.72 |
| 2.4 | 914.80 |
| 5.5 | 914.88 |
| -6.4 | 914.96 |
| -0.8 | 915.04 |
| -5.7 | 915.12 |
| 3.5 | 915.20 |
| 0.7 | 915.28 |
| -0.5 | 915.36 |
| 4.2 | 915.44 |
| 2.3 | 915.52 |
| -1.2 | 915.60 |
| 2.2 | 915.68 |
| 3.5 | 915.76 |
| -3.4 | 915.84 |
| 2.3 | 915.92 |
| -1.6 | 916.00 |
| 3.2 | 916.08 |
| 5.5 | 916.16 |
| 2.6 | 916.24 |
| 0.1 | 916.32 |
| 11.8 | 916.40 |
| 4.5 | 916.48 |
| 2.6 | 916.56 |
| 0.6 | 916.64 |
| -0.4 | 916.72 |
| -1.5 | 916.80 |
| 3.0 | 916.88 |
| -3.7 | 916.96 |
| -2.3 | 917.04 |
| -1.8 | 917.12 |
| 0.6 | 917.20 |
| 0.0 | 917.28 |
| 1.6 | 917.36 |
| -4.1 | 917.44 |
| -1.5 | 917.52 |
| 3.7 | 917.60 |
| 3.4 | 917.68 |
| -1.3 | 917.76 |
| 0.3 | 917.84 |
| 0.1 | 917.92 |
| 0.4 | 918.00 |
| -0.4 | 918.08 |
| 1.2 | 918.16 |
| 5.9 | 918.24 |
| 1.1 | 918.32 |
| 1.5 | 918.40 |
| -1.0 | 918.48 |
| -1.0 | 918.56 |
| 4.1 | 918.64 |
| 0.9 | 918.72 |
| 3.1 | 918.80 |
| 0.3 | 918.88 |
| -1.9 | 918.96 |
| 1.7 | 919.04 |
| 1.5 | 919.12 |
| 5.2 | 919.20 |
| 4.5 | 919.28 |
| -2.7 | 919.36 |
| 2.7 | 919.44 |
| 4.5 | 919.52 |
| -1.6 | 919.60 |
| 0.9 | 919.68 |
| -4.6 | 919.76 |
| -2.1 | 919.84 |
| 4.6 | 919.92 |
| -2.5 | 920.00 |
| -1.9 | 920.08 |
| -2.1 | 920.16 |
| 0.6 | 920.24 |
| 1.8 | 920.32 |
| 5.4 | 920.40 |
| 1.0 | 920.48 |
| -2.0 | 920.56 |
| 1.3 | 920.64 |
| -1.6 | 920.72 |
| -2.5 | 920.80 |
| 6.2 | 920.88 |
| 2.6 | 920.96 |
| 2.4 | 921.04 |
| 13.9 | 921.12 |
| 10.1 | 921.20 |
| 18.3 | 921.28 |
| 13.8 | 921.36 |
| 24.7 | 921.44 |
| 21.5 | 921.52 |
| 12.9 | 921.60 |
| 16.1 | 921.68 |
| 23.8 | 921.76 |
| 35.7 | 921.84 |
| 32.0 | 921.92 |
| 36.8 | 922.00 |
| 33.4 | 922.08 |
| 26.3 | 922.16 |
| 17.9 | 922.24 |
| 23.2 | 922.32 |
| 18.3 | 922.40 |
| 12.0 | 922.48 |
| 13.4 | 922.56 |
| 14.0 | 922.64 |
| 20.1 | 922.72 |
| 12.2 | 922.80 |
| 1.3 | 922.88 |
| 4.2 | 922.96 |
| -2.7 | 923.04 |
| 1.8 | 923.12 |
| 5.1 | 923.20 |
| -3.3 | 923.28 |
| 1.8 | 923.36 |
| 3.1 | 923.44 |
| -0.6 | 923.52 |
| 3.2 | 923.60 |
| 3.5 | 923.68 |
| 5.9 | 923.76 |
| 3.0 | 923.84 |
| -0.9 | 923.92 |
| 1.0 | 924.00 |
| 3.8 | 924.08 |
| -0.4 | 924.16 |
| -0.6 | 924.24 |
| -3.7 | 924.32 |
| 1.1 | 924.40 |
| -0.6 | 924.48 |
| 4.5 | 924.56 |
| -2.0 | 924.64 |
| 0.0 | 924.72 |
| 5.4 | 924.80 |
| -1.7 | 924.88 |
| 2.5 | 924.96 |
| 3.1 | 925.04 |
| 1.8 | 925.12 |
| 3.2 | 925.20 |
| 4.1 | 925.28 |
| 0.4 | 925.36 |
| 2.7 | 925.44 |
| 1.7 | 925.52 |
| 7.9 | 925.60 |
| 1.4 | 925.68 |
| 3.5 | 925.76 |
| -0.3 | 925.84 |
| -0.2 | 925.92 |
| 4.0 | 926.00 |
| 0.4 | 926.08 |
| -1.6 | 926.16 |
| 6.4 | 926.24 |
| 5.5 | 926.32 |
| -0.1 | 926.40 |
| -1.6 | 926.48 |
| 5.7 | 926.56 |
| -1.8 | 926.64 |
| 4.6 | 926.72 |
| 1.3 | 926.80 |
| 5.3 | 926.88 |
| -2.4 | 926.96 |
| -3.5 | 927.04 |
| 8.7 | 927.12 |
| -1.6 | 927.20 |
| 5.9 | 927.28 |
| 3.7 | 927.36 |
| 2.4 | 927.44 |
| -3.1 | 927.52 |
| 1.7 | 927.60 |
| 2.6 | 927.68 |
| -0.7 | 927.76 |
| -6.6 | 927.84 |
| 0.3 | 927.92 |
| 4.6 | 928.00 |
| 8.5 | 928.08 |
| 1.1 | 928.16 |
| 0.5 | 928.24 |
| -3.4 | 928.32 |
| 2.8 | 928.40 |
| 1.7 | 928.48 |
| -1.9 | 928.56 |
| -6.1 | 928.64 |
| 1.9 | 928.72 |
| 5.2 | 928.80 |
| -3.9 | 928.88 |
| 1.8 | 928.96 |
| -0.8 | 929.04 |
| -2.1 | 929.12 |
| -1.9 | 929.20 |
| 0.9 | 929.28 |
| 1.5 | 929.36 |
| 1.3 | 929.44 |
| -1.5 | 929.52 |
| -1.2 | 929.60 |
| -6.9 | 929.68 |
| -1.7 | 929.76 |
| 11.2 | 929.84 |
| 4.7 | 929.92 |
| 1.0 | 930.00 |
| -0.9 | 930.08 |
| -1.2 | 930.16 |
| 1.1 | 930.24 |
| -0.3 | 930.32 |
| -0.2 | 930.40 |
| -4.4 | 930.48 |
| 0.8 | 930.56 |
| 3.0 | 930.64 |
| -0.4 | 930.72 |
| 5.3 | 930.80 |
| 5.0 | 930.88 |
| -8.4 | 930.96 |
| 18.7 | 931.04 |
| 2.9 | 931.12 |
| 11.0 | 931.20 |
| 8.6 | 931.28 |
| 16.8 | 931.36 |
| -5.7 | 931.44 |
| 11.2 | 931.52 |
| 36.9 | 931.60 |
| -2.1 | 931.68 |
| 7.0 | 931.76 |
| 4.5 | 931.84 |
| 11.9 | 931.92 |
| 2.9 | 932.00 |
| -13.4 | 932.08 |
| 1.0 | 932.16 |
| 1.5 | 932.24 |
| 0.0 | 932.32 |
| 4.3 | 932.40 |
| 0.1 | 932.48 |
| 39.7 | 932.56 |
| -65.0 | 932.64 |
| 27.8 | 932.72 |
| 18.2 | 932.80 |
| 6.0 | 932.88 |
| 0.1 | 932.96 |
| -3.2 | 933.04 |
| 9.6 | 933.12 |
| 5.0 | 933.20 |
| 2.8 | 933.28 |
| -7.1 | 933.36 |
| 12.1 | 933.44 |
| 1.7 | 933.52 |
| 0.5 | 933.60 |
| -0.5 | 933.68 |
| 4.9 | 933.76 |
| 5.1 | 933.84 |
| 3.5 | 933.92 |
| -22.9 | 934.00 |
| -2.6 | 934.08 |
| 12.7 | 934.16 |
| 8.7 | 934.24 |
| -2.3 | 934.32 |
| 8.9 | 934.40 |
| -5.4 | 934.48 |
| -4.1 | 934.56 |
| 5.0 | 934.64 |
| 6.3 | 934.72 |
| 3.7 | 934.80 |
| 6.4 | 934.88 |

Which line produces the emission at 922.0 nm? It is [O II]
